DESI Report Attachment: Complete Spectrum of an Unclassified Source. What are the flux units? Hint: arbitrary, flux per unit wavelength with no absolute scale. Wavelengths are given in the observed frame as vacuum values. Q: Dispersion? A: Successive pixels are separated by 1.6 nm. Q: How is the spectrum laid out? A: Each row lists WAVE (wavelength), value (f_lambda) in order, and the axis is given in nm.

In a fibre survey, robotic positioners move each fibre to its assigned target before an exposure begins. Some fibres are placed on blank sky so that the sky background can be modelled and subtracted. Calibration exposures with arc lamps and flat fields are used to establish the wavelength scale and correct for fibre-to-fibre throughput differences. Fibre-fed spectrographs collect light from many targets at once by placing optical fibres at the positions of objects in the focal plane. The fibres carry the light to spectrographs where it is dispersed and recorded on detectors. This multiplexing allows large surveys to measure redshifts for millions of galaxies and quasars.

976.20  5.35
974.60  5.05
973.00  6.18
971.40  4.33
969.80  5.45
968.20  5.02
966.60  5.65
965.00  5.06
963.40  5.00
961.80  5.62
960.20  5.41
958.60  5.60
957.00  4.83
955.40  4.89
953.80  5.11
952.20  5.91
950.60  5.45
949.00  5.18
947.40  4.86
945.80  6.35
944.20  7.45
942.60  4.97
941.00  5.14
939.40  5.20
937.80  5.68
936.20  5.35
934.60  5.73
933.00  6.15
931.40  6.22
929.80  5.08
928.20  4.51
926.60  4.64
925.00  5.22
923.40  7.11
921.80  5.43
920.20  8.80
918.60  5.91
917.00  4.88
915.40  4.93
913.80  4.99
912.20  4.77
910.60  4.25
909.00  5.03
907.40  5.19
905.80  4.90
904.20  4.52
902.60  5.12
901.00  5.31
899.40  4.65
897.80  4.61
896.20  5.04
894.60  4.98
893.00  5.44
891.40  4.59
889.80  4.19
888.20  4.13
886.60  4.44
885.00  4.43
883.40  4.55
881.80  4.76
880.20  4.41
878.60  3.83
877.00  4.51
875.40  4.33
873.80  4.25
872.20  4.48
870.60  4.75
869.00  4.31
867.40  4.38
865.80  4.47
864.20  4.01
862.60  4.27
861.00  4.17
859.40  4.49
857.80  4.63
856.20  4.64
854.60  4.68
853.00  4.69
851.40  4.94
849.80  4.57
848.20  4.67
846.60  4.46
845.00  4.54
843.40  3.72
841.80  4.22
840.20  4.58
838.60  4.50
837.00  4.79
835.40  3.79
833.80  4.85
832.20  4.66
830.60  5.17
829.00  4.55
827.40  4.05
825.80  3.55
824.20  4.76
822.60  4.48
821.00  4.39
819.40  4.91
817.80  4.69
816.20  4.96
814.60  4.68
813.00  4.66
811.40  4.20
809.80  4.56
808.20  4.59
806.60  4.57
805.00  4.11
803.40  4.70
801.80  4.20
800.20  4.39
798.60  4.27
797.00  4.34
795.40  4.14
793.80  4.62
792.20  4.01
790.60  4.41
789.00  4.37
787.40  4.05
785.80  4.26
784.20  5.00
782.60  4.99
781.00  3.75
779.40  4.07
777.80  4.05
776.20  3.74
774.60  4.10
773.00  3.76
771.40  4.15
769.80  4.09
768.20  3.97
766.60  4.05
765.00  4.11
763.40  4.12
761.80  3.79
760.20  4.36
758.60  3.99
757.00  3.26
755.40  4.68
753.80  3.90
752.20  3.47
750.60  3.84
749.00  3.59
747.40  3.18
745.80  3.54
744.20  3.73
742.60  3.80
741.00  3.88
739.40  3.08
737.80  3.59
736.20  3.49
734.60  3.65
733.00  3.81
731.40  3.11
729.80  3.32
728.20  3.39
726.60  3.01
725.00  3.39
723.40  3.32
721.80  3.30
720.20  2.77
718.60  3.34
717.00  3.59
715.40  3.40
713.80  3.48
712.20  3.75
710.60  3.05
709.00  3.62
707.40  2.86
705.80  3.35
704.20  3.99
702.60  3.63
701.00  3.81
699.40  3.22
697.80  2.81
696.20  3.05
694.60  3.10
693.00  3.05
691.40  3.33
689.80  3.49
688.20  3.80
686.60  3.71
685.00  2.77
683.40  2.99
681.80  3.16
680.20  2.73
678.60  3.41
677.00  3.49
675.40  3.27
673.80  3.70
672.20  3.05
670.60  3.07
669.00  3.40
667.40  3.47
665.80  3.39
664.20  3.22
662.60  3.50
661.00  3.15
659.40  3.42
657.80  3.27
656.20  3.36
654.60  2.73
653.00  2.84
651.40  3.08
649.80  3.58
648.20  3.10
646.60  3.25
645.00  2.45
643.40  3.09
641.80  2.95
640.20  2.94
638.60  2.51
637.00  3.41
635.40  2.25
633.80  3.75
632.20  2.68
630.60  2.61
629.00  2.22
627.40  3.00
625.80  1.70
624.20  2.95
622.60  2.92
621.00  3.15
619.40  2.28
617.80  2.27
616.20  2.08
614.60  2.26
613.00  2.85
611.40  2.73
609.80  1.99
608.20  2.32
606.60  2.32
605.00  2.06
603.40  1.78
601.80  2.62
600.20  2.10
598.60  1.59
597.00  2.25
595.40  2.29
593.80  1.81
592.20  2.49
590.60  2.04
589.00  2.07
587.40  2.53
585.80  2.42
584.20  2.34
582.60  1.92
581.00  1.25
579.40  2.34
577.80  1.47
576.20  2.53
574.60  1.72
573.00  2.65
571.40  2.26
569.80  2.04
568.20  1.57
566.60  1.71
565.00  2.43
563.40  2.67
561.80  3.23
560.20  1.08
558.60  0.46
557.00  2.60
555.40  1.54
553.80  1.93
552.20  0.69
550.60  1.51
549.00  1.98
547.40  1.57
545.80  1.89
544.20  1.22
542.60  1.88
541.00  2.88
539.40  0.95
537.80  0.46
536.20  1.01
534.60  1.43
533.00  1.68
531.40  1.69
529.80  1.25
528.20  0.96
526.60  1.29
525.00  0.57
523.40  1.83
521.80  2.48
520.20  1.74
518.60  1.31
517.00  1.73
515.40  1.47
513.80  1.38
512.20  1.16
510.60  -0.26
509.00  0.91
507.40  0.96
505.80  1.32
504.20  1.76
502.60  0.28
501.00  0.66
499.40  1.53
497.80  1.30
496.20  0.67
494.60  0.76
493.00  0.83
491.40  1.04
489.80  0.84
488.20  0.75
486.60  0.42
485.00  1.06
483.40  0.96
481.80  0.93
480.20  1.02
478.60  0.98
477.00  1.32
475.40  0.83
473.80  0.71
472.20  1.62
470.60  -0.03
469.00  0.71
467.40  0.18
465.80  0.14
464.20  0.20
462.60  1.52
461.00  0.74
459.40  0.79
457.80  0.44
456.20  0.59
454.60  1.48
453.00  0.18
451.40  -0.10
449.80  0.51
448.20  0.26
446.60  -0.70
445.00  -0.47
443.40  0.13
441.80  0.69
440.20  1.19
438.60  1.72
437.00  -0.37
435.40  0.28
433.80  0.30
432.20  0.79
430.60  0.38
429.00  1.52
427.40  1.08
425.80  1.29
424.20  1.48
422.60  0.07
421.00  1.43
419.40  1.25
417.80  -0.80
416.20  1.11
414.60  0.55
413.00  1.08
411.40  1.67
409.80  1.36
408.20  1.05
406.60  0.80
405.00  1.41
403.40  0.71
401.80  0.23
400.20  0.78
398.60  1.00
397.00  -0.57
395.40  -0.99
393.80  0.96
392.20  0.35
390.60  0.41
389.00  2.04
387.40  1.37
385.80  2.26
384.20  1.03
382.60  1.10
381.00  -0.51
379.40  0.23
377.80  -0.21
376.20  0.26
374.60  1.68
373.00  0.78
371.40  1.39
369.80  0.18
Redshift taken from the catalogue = 0.40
